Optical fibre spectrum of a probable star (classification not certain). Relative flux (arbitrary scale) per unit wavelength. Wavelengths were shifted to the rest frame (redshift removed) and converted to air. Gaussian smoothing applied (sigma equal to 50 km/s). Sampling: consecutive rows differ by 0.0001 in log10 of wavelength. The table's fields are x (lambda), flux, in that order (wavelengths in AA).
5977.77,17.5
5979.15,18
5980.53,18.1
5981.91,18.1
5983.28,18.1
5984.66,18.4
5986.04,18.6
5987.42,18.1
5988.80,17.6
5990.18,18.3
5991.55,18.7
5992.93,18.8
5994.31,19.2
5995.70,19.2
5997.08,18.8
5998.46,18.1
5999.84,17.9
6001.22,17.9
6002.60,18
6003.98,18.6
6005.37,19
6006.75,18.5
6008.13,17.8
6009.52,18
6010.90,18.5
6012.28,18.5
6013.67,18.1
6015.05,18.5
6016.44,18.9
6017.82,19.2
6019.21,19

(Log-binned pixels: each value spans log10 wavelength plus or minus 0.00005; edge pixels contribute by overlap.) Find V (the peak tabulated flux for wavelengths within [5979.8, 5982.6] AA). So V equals 18.1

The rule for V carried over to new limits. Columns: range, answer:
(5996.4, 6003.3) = 18.8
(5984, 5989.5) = 18.6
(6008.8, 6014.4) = 18.5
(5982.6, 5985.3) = 18.4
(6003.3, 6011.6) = 19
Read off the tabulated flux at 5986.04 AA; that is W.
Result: 18.6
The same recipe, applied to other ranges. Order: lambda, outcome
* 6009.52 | 18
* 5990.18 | 18.3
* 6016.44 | 18.9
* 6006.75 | 18.5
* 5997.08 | 18.8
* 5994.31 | 19.2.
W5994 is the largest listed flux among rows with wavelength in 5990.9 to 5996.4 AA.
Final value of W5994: 19.2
